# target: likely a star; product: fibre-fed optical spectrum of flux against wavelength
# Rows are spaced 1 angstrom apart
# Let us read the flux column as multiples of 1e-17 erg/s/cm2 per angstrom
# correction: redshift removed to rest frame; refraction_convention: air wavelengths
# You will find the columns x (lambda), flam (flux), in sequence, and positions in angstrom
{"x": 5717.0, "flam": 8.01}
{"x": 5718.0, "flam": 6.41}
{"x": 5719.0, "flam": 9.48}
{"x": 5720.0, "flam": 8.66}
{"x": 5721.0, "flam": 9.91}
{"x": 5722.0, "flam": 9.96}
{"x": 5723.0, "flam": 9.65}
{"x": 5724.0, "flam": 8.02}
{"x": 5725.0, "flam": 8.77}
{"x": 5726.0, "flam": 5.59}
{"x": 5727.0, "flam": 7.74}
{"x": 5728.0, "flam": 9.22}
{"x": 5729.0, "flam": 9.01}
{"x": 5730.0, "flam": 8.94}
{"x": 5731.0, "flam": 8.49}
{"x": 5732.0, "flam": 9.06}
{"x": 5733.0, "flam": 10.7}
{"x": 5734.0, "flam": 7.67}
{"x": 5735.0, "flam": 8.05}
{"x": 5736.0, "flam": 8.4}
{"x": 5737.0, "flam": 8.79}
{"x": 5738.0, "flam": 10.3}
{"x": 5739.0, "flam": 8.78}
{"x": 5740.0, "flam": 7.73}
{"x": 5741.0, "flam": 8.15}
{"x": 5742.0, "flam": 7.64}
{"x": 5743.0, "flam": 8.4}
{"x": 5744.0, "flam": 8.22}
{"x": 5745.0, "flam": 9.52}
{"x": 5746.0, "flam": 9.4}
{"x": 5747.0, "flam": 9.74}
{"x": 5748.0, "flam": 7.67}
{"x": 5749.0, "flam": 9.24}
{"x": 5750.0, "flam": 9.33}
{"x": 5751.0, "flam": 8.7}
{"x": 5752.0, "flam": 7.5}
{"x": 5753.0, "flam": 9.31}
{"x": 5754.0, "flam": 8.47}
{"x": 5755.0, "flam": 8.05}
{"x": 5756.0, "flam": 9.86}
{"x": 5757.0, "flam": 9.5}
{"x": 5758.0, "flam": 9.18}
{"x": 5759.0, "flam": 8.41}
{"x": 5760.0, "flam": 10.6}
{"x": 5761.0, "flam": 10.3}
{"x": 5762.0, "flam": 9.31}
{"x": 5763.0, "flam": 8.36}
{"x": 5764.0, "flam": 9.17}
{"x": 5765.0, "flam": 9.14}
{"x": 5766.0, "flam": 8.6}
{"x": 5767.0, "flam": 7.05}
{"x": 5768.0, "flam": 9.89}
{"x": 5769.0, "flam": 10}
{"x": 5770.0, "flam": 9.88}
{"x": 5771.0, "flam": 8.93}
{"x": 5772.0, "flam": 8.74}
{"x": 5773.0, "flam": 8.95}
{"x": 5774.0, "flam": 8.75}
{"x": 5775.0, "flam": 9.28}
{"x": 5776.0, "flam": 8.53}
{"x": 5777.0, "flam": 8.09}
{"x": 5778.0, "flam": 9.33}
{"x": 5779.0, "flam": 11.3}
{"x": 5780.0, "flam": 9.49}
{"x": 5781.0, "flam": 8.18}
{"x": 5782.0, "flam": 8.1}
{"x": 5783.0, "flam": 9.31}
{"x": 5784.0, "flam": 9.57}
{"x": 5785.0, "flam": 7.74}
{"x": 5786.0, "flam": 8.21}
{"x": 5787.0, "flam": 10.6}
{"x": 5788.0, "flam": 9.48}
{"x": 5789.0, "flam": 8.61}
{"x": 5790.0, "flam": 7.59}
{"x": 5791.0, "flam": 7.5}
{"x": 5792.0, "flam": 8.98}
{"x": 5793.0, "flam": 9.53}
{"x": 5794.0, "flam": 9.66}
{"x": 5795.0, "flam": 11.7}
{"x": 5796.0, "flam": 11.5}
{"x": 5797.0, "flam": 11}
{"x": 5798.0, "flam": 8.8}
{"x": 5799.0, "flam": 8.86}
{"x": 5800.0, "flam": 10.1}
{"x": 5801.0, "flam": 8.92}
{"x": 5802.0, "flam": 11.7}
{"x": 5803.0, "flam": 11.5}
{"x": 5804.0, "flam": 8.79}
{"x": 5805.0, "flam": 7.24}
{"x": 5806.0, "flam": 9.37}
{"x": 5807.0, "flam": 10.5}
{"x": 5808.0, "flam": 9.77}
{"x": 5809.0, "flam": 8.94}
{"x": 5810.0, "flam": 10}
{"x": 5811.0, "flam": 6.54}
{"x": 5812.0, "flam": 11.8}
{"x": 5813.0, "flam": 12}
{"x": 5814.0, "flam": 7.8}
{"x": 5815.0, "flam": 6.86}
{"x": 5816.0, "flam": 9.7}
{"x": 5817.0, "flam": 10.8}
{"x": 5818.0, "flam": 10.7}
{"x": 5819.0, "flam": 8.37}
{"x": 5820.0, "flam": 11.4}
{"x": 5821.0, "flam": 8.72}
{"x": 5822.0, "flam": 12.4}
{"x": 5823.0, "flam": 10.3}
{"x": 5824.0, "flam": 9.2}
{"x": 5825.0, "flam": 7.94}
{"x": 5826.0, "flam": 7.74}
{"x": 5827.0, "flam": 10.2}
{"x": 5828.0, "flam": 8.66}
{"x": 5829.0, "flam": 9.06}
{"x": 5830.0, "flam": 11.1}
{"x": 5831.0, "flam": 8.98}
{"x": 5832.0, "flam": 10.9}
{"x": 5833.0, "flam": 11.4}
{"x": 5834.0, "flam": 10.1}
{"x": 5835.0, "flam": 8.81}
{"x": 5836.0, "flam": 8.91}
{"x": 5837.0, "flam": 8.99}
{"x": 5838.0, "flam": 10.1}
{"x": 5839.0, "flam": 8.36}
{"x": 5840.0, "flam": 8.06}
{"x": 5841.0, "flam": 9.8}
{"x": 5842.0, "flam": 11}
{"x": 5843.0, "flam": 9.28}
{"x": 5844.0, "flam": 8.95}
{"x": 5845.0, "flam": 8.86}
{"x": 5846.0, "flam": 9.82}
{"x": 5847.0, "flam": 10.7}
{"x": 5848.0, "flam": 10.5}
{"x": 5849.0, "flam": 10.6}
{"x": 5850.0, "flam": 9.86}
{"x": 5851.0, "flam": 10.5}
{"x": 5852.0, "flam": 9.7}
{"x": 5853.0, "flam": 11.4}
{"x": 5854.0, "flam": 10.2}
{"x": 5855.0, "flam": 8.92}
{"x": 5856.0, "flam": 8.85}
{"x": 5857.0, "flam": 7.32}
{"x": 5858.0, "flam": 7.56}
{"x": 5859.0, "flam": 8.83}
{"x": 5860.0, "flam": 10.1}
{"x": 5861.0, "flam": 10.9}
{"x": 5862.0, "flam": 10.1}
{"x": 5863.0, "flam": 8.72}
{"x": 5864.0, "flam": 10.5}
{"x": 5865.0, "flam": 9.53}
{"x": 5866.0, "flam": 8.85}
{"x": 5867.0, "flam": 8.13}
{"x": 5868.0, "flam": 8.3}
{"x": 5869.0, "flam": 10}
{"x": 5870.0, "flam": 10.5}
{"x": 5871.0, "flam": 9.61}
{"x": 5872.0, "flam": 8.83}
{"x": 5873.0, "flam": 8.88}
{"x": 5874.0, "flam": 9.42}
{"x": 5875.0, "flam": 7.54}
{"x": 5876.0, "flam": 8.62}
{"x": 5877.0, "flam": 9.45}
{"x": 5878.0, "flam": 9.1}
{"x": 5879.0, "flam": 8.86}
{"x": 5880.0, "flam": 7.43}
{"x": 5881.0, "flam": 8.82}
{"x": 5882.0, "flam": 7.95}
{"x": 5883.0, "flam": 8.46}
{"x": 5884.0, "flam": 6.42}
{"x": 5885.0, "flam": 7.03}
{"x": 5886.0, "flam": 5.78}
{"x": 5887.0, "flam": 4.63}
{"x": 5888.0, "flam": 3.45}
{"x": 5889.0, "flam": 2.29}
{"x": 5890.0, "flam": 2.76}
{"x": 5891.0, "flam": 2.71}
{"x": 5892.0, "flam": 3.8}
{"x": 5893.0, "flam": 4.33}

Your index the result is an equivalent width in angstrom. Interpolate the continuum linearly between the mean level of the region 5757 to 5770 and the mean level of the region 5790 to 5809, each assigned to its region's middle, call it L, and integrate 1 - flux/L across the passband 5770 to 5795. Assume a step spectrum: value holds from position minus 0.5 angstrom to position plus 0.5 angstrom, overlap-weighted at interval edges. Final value 1.2 angstrom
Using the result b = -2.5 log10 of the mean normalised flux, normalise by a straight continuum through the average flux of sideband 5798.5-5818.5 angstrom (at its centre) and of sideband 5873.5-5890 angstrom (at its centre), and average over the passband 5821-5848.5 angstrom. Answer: -0.11 mag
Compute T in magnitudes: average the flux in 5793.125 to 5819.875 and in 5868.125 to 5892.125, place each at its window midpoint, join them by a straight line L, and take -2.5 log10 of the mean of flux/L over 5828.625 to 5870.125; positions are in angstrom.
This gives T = -0.16 mag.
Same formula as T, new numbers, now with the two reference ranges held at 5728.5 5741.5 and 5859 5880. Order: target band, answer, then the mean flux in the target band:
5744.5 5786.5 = -0.017 mag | 9.02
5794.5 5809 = -0.108 mag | 9.95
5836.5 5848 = -0.040 mag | 9.49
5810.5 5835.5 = -0.067 mag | 9.66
